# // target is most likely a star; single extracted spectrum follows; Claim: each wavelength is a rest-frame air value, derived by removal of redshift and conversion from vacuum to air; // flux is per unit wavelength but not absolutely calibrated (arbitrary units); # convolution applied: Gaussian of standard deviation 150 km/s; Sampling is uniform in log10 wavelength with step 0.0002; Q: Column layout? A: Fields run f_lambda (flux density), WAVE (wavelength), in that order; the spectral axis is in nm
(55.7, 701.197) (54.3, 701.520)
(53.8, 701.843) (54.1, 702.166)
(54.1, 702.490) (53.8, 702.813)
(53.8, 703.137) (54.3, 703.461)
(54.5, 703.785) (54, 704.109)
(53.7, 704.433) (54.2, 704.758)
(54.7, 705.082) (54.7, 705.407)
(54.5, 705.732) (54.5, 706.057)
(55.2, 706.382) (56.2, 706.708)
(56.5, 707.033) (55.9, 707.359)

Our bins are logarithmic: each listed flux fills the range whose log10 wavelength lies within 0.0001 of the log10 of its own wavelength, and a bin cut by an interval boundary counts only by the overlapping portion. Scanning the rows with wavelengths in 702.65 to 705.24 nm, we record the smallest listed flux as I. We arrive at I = 53.7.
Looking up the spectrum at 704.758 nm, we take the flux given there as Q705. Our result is 54.2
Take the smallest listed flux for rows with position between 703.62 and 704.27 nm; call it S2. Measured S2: 54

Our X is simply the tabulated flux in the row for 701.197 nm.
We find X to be 55.7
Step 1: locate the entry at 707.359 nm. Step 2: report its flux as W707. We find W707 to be 55.9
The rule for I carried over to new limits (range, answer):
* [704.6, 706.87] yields 54.2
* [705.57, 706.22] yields 54.5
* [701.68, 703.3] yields 53.8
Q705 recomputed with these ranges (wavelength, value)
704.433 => 53.7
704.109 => 54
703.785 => 54.5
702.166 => 54.1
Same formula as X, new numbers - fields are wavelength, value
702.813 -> 53.8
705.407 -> 54.7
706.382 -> 55.2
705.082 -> 54.7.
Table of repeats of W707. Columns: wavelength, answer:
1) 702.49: 54.1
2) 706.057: 54.5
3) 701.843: 53.8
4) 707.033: 56.5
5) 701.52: 54.3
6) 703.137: 53.8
